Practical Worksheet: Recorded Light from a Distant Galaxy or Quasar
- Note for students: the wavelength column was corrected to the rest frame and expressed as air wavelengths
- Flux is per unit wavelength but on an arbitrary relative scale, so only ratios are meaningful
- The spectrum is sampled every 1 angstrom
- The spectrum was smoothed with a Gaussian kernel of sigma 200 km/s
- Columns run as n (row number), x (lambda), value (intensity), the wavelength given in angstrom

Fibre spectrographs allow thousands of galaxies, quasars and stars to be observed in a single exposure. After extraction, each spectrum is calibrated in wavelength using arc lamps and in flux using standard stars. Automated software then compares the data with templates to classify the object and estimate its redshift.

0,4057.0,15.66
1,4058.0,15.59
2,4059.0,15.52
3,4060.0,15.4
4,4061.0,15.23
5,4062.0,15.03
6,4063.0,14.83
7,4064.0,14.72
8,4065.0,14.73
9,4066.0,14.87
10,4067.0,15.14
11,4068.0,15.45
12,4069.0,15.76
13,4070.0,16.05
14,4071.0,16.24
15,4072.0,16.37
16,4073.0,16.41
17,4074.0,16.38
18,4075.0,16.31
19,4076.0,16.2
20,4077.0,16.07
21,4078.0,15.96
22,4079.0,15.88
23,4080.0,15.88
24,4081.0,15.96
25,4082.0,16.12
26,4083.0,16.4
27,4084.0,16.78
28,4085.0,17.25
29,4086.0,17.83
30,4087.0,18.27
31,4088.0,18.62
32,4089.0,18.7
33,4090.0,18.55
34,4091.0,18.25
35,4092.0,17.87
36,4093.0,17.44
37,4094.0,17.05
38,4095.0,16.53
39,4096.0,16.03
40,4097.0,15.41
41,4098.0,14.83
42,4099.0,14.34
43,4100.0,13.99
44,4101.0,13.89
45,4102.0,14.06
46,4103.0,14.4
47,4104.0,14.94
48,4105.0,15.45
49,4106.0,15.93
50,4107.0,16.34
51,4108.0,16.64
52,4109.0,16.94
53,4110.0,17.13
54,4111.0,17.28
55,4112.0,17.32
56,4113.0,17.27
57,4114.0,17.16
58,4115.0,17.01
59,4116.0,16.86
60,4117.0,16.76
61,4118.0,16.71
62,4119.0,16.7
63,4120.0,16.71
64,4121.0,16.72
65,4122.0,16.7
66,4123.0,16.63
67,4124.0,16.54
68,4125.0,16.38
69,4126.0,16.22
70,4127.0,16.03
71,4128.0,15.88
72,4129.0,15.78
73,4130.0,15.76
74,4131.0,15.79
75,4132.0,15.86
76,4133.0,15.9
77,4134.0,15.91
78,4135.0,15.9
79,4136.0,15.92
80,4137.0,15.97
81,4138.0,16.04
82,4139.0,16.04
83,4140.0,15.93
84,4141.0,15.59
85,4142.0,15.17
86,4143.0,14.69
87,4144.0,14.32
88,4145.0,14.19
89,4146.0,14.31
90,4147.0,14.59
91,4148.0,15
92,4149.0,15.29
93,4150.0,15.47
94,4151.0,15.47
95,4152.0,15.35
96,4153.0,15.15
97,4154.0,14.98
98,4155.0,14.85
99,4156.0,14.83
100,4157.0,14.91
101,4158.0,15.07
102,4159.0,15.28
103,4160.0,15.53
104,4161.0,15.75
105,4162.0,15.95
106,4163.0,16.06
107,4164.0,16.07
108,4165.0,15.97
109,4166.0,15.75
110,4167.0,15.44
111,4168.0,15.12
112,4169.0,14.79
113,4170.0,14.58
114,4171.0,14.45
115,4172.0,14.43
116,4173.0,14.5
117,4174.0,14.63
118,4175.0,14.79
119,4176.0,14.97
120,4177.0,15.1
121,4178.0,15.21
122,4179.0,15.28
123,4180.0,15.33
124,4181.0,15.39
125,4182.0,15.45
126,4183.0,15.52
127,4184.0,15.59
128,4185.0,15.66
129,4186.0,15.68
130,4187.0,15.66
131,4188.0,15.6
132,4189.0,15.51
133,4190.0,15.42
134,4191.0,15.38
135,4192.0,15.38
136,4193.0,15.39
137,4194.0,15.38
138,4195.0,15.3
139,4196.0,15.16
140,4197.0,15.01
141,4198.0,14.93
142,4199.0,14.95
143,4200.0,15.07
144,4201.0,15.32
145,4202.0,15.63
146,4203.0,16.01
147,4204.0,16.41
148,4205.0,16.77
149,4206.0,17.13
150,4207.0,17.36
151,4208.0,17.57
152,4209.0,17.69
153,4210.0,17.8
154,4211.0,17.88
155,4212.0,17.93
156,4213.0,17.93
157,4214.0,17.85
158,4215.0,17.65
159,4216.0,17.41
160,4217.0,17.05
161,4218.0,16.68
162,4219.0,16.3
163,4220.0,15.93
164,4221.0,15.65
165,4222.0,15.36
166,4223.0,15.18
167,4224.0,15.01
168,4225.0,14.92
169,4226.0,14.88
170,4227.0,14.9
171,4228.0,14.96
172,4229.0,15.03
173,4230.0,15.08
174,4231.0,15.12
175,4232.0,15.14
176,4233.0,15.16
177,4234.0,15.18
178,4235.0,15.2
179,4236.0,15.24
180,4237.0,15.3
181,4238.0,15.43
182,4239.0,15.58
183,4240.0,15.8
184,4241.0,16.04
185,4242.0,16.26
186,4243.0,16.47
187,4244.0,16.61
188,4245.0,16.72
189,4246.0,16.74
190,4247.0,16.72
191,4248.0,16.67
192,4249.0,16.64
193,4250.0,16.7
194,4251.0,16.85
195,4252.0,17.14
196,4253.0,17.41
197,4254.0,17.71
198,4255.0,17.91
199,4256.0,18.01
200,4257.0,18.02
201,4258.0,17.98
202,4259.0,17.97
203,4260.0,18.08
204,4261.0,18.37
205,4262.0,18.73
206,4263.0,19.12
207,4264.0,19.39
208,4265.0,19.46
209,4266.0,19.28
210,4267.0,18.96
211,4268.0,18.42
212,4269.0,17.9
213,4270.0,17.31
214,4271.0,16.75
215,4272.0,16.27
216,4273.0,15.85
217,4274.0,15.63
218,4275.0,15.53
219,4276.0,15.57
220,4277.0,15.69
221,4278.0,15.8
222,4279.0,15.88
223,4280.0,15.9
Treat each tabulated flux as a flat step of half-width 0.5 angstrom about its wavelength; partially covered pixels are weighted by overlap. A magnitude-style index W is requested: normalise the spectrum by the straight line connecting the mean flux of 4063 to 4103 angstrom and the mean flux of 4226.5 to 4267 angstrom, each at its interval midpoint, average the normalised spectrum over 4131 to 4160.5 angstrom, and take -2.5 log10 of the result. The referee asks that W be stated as 0.08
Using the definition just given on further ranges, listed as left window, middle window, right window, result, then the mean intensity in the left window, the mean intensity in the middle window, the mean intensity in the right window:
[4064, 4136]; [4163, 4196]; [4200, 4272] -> 0.087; 16.3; 15.3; 16.8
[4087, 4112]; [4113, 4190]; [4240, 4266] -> 0.076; 16.3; 15.6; 17.5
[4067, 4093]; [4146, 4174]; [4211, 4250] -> 0.082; 16.8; 15.2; 16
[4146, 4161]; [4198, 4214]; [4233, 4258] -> -0.054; 15.1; 16.7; 16.5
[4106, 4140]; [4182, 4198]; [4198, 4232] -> 0.058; 16.4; 15.4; 16.2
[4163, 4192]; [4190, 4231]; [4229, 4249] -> -0.034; 15.3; 16.1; 15.8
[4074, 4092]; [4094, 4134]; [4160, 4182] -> 0.020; 17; 16.1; 15.2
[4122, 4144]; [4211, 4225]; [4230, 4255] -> -0.032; 15.9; 16.6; 16.2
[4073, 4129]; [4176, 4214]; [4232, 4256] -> 0.029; 16.5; 16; 16.3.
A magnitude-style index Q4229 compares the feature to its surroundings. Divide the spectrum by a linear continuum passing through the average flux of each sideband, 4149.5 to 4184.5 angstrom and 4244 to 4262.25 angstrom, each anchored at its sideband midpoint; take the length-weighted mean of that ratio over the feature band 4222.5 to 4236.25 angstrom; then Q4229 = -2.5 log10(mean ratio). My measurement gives 0.12 mag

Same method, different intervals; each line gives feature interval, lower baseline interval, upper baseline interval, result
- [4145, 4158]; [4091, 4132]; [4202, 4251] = 0.09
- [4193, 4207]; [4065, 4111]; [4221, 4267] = 0.05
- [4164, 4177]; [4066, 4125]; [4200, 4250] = 0.09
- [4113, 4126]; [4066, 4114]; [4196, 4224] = -0.02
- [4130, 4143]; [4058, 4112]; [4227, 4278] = 0.04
